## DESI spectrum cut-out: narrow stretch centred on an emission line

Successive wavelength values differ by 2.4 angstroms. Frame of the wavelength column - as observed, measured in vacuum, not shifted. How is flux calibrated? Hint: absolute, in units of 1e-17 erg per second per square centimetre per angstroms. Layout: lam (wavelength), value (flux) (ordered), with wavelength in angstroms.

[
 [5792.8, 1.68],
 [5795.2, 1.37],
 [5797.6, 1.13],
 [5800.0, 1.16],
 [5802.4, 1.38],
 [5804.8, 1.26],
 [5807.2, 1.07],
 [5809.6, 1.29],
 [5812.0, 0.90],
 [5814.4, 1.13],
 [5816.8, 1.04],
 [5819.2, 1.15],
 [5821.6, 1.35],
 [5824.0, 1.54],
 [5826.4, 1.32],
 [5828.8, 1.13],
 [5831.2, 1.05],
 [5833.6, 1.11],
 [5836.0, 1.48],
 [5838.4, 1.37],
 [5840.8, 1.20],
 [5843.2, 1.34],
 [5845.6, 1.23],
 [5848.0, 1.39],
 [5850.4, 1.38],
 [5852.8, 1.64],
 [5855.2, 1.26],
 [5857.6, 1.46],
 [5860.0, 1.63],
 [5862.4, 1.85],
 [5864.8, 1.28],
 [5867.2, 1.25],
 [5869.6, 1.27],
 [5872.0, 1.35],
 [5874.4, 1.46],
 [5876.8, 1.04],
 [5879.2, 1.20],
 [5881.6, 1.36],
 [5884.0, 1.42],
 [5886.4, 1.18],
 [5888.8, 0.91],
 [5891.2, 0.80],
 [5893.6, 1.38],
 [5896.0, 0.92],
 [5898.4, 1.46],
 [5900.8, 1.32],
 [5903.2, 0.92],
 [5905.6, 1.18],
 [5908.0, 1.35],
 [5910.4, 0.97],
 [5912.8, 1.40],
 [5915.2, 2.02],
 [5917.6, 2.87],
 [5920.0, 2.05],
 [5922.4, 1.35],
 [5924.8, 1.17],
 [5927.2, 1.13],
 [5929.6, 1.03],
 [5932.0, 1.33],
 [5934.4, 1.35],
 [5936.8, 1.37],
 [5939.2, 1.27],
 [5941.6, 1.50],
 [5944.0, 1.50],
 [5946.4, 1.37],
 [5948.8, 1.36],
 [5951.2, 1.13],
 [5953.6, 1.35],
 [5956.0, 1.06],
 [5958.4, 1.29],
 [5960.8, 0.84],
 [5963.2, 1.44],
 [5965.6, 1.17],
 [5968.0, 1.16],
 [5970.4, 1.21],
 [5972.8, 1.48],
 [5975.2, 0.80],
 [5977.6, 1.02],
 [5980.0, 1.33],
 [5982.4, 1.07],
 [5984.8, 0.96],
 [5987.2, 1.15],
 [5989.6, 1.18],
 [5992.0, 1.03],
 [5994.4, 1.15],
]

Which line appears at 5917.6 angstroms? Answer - [O III] 5007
